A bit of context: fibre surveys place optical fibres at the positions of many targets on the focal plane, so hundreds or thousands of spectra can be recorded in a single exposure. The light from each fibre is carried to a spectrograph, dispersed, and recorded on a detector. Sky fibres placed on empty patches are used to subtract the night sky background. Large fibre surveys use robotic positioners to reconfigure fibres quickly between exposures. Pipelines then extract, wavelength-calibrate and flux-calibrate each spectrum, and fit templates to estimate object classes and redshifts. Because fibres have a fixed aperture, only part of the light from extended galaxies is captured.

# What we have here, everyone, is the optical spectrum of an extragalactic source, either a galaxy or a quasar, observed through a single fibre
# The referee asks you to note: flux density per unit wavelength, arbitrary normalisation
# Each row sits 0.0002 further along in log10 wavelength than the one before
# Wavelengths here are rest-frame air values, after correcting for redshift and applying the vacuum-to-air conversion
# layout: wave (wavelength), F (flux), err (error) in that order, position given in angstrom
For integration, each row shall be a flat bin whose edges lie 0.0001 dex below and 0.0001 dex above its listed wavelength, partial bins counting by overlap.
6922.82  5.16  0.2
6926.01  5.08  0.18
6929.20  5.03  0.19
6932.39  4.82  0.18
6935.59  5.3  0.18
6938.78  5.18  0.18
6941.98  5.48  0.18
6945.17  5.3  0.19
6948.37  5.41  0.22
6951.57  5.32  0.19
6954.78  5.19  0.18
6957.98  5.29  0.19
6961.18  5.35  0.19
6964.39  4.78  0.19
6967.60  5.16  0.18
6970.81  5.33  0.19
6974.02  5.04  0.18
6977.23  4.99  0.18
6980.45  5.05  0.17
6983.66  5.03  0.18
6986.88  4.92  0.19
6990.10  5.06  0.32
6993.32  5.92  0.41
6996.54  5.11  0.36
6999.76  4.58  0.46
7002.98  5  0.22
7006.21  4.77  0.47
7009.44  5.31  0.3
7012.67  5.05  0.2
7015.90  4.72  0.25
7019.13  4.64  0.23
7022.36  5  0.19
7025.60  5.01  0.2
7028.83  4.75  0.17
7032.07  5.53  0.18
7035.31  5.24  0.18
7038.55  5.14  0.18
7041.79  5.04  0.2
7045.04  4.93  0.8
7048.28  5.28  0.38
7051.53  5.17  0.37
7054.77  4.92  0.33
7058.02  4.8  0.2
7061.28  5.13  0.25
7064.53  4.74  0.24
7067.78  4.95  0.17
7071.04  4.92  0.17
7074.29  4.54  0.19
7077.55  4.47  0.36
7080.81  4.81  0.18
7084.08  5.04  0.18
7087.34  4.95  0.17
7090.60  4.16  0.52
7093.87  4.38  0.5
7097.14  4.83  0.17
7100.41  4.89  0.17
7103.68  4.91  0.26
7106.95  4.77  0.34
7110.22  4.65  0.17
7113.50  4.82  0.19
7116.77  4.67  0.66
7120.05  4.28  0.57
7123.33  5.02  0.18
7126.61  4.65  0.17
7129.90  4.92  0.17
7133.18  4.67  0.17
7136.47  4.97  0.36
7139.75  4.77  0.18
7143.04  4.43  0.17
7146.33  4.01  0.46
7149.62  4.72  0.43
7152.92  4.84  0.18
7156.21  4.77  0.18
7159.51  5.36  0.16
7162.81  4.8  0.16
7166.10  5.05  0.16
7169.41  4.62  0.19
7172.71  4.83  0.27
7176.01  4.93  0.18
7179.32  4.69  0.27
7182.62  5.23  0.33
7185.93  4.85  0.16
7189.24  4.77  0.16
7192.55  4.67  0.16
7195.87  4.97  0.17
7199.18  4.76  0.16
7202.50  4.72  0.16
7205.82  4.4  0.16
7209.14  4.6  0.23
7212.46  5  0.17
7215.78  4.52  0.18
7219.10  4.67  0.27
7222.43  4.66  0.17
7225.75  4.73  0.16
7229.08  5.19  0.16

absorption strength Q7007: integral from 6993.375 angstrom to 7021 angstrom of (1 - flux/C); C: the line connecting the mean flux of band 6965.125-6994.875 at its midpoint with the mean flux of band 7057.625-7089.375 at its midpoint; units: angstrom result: 0.6 angstrom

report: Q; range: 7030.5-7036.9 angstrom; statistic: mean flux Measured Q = 5.38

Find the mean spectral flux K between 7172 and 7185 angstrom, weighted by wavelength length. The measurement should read 4.92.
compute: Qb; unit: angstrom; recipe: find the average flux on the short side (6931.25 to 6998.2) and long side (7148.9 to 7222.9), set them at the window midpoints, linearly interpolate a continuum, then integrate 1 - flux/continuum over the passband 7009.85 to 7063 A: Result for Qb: 0.4 angstrom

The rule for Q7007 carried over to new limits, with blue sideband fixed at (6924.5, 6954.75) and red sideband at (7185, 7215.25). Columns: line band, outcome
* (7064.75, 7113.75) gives 2.0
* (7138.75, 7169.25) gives 0.5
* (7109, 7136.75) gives 0.8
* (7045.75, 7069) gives 0.0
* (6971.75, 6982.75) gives 0.2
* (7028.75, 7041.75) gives -0.4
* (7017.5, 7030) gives 0.5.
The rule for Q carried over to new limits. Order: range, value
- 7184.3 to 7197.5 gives 4.81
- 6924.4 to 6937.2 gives 5.06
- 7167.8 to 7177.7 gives 4.79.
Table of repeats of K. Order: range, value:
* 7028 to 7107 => 4.89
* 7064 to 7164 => 4.73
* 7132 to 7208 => 4.77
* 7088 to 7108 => 4.67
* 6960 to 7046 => 5.05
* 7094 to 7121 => 4.72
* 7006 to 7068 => 5.01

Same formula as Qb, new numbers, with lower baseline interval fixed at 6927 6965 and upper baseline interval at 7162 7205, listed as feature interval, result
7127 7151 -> 1.3 angstrom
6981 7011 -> 0.3 angstrom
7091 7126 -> 1.8 angstrom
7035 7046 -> 0.0 angstrom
